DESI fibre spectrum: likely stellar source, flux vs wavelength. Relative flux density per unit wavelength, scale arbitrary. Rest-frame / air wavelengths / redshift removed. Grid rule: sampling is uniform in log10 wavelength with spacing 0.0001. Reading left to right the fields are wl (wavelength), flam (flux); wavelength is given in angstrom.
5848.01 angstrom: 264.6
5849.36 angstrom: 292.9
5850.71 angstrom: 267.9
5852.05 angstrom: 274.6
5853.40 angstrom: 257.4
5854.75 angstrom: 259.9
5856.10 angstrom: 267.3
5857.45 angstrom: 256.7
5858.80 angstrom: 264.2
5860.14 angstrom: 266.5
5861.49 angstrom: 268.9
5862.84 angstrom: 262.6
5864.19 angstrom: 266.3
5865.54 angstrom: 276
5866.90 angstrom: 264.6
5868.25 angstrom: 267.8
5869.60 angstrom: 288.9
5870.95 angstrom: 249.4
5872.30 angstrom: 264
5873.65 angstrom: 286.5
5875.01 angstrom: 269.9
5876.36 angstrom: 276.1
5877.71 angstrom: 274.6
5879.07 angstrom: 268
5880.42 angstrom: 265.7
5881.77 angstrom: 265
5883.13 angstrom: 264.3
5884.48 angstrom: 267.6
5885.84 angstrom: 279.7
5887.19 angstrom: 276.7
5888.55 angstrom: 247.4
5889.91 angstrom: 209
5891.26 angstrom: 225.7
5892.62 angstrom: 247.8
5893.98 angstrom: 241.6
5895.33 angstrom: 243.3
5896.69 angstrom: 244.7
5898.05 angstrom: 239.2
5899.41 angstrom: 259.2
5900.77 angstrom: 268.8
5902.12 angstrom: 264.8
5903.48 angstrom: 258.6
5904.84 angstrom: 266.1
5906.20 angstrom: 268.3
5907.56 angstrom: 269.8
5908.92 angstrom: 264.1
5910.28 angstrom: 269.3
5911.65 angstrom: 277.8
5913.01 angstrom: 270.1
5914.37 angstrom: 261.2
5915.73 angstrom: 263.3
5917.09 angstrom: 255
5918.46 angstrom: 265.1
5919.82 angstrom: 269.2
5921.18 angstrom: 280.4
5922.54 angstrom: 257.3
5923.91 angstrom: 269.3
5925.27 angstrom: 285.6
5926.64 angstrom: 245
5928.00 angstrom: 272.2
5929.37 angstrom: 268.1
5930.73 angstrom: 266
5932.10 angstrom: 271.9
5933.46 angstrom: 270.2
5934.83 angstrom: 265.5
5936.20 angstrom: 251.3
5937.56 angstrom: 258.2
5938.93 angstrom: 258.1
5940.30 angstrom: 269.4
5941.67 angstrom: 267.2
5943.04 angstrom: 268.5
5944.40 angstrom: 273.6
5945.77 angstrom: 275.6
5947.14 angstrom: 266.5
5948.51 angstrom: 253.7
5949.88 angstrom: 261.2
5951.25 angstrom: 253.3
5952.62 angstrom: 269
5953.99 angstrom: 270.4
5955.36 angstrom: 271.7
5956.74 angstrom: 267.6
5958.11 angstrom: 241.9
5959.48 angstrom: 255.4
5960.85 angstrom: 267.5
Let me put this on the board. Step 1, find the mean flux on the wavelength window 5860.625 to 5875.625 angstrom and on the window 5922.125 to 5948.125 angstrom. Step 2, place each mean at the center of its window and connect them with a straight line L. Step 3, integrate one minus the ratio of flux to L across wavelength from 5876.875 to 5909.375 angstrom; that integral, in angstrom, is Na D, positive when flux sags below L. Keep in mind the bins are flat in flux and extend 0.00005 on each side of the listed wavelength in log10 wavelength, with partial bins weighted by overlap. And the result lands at 1.29 angstrom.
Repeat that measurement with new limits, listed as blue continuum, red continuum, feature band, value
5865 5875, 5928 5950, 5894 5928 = 0.6 angstrom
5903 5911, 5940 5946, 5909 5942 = 0.3 angstrom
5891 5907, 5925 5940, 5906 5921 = -0.5 angstrom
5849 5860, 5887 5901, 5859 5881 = -1.0 angstrom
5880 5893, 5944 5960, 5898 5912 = -0.4 angstrom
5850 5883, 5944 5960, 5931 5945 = -0.1 angstrom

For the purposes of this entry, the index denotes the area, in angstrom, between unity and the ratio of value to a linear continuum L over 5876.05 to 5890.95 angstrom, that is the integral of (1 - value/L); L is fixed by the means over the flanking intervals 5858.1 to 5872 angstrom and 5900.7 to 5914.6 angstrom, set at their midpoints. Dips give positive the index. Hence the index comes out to 0.3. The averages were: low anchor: 267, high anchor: 267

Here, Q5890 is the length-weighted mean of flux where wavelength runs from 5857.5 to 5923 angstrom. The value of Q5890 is 263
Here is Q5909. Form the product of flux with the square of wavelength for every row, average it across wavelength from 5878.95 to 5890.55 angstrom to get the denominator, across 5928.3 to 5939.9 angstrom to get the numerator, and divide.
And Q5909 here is 1.03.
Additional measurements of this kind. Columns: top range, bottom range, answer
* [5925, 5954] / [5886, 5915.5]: 1.05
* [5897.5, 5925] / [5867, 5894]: 1.02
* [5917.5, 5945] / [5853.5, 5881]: 1.02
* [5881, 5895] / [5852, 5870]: 0.96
